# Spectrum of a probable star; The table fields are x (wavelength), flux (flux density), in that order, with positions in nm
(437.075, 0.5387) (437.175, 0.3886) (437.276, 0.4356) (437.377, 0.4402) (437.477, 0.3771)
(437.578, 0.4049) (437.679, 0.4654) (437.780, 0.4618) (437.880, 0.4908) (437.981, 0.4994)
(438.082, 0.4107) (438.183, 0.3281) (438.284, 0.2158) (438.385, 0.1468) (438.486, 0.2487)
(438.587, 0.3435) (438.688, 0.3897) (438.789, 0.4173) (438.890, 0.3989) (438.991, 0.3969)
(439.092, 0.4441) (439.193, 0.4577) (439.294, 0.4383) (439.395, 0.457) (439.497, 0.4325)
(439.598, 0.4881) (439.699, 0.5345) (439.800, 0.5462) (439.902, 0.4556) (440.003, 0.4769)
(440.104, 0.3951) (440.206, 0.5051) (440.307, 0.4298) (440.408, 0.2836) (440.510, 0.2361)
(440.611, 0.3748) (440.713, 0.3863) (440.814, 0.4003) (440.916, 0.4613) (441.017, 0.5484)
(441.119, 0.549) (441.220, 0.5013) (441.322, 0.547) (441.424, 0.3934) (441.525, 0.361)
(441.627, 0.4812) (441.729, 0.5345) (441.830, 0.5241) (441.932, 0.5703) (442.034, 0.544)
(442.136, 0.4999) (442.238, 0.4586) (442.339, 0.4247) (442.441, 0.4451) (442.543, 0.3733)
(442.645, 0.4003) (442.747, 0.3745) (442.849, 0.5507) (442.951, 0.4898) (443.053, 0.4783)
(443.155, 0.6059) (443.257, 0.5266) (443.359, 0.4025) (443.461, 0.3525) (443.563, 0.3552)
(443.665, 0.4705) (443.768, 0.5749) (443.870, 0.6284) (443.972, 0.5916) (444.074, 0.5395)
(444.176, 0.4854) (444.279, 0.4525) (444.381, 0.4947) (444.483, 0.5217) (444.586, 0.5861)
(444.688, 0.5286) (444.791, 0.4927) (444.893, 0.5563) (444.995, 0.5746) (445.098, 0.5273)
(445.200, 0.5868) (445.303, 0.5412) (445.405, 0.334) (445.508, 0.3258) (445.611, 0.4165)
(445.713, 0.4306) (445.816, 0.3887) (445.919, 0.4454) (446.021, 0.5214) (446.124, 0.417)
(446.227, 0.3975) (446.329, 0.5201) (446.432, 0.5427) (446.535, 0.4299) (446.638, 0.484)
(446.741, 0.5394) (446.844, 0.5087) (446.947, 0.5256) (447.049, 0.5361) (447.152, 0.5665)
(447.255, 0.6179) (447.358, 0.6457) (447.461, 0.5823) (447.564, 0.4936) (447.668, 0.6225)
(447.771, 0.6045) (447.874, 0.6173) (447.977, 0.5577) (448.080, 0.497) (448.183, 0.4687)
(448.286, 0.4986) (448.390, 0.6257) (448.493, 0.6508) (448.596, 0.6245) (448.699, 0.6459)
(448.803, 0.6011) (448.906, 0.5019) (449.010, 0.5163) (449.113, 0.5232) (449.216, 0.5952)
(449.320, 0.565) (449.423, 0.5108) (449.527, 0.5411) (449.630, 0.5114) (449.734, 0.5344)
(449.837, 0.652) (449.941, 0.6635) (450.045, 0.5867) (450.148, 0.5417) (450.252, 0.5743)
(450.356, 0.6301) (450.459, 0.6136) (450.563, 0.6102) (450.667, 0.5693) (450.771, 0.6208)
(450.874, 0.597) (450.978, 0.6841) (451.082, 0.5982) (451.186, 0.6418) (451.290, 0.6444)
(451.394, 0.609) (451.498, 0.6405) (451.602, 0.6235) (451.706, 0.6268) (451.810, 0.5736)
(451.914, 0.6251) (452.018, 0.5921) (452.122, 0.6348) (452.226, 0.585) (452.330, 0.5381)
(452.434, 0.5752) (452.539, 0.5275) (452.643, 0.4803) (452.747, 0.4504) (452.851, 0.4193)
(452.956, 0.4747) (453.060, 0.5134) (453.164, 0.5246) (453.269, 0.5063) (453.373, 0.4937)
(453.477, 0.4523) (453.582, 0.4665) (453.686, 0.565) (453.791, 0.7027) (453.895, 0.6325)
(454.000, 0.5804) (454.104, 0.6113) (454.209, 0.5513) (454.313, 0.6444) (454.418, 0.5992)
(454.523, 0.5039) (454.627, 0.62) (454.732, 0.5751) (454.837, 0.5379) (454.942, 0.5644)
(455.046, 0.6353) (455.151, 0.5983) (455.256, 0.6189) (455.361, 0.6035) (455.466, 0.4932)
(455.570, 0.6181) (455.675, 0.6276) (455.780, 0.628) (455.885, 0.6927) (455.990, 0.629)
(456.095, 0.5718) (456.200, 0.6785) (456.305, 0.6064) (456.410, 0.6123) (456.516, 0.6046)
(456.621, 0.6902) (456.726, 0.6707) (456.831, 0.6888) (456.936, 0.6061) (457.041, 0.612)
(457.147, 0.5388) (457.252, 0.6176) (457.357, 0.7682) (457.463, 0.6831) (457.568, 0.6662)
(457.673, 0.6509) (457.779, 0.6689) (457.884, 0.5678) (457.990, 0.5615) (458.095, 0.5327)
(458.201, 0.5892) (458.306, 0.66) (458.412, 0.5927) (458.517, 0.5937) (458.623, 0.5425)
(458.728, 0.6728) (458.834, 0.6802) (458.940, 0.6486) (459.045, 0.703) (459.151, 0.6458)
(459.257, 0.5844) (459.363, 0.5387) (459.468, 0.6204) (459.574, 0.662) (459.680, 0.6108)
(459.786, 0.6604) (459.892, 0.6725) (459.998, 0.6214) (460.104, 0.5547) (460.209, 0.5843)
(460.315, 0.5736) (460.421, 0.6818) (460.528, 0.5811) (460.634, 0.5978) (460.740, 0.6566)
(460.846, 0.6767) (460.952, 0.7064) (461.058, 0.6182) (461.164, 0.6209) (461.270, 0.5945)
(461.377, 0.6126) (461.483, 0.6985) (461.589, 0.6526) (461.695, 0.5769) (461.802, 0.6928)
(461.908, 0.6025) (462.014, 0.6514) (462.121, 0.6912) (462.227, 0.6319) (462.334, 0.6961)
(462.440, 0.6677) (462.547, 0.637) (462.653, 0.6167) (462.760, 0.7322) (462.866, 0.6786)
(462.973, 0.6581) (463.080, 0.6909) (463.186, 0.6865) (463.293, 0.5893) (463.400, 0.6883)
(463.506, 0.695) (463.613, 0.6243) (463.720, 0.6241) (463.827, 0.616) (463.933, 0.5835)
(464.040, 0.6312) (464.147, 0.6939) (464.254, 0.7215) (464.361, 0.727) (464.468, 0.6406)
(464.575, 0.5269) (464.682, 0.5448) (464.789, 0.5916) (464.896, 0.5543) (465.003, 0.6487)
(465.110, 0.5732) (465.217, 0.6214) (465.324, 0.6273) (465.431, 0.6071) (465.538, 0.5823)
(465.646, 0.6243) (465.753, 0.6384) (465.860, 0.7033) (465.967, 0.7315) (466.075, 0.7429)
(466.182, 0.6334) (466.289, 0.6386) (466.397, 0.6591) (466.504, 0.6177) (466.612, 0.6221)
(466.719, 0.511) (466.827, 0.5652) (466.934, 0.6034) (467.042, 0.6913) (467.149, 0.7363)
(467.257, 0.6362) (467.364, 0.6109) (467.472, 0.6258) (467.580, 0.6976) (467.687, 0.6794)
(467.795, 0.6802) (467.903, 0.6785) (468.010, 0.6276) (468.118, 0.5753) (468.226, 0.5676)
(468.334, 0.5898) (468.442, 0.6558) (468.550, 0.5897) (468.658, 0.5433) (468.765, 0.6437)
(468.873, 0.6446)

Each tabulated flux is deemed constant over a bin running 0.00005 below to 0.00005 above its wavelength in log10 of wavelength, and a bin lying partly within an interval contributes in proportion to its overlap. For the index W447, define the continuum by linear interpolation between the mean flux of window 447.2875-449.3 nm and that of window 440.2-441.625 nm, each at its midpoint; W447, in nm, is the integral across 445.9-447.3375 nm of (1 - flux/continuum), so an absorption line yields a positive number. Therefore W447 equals 0.08 nm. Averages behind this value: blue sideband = 0.426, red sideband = 0.572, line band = 0.508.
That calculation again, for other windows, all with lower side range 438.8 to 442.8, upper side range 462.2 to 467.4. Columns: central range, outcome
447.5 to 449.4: -0.210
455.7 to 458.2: -0.233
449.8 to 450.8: -0.153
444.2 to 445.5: -0.076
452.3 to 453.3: 0.082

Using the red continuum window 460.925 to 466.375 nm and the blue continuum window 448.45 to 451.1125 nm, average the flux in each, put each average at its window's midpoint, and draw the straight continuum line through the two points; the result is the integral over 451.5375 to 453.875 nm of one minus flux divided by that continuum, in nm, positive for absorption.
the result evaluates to 0.21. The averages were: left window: 0.587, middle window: 0.545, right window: 0.644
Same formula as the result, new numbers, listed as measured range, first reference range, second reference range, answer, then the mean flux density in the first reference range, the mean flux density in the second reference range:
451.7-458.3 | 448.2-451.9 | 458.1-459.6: 0.21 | 0.592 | 0.62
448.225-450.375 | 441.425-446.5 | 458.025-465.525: -0.20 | 0.482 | 0.632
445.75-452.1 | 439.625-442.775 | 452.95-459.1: -0.40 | 0.453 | 0.604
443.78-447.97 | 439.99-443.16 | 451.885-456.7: -0.18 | 0.454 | 0.576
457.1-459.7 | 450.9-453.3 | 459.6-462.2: -0.04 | 0.57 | 0.633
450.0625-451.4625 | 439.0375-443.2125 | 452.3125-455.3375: -0.21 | 0.46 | 0.551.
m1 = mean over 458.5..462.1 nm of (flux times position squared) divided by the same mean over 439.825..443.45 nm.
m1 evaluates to 1.5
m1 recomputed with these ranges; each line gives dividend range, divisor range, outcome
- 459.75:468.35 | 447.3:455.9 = 1.17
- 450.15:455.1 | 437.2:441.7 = 1.45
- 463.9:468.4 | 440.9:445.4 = 1.41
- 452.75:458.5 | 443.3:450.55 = 1.17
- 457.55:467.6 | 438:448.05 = 1.47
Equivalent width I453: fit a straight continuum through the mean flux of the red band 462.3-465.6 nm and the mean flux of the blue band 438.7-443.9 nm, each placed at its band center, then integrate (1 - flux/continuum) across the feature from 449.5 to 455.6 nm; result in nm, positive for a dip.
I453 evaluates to -0.34 nm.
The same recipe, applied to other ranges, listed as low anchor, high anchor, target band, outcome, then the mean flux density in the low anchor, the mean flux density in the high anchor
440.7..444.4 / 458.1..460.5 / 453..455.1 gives 0.05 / 0.481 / 0.62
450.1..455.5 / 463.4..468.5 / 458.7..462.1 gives -0.13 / 0.575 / 0.634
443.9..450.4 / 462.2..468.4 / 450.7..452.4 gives -0.17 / 0.534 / 0.64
